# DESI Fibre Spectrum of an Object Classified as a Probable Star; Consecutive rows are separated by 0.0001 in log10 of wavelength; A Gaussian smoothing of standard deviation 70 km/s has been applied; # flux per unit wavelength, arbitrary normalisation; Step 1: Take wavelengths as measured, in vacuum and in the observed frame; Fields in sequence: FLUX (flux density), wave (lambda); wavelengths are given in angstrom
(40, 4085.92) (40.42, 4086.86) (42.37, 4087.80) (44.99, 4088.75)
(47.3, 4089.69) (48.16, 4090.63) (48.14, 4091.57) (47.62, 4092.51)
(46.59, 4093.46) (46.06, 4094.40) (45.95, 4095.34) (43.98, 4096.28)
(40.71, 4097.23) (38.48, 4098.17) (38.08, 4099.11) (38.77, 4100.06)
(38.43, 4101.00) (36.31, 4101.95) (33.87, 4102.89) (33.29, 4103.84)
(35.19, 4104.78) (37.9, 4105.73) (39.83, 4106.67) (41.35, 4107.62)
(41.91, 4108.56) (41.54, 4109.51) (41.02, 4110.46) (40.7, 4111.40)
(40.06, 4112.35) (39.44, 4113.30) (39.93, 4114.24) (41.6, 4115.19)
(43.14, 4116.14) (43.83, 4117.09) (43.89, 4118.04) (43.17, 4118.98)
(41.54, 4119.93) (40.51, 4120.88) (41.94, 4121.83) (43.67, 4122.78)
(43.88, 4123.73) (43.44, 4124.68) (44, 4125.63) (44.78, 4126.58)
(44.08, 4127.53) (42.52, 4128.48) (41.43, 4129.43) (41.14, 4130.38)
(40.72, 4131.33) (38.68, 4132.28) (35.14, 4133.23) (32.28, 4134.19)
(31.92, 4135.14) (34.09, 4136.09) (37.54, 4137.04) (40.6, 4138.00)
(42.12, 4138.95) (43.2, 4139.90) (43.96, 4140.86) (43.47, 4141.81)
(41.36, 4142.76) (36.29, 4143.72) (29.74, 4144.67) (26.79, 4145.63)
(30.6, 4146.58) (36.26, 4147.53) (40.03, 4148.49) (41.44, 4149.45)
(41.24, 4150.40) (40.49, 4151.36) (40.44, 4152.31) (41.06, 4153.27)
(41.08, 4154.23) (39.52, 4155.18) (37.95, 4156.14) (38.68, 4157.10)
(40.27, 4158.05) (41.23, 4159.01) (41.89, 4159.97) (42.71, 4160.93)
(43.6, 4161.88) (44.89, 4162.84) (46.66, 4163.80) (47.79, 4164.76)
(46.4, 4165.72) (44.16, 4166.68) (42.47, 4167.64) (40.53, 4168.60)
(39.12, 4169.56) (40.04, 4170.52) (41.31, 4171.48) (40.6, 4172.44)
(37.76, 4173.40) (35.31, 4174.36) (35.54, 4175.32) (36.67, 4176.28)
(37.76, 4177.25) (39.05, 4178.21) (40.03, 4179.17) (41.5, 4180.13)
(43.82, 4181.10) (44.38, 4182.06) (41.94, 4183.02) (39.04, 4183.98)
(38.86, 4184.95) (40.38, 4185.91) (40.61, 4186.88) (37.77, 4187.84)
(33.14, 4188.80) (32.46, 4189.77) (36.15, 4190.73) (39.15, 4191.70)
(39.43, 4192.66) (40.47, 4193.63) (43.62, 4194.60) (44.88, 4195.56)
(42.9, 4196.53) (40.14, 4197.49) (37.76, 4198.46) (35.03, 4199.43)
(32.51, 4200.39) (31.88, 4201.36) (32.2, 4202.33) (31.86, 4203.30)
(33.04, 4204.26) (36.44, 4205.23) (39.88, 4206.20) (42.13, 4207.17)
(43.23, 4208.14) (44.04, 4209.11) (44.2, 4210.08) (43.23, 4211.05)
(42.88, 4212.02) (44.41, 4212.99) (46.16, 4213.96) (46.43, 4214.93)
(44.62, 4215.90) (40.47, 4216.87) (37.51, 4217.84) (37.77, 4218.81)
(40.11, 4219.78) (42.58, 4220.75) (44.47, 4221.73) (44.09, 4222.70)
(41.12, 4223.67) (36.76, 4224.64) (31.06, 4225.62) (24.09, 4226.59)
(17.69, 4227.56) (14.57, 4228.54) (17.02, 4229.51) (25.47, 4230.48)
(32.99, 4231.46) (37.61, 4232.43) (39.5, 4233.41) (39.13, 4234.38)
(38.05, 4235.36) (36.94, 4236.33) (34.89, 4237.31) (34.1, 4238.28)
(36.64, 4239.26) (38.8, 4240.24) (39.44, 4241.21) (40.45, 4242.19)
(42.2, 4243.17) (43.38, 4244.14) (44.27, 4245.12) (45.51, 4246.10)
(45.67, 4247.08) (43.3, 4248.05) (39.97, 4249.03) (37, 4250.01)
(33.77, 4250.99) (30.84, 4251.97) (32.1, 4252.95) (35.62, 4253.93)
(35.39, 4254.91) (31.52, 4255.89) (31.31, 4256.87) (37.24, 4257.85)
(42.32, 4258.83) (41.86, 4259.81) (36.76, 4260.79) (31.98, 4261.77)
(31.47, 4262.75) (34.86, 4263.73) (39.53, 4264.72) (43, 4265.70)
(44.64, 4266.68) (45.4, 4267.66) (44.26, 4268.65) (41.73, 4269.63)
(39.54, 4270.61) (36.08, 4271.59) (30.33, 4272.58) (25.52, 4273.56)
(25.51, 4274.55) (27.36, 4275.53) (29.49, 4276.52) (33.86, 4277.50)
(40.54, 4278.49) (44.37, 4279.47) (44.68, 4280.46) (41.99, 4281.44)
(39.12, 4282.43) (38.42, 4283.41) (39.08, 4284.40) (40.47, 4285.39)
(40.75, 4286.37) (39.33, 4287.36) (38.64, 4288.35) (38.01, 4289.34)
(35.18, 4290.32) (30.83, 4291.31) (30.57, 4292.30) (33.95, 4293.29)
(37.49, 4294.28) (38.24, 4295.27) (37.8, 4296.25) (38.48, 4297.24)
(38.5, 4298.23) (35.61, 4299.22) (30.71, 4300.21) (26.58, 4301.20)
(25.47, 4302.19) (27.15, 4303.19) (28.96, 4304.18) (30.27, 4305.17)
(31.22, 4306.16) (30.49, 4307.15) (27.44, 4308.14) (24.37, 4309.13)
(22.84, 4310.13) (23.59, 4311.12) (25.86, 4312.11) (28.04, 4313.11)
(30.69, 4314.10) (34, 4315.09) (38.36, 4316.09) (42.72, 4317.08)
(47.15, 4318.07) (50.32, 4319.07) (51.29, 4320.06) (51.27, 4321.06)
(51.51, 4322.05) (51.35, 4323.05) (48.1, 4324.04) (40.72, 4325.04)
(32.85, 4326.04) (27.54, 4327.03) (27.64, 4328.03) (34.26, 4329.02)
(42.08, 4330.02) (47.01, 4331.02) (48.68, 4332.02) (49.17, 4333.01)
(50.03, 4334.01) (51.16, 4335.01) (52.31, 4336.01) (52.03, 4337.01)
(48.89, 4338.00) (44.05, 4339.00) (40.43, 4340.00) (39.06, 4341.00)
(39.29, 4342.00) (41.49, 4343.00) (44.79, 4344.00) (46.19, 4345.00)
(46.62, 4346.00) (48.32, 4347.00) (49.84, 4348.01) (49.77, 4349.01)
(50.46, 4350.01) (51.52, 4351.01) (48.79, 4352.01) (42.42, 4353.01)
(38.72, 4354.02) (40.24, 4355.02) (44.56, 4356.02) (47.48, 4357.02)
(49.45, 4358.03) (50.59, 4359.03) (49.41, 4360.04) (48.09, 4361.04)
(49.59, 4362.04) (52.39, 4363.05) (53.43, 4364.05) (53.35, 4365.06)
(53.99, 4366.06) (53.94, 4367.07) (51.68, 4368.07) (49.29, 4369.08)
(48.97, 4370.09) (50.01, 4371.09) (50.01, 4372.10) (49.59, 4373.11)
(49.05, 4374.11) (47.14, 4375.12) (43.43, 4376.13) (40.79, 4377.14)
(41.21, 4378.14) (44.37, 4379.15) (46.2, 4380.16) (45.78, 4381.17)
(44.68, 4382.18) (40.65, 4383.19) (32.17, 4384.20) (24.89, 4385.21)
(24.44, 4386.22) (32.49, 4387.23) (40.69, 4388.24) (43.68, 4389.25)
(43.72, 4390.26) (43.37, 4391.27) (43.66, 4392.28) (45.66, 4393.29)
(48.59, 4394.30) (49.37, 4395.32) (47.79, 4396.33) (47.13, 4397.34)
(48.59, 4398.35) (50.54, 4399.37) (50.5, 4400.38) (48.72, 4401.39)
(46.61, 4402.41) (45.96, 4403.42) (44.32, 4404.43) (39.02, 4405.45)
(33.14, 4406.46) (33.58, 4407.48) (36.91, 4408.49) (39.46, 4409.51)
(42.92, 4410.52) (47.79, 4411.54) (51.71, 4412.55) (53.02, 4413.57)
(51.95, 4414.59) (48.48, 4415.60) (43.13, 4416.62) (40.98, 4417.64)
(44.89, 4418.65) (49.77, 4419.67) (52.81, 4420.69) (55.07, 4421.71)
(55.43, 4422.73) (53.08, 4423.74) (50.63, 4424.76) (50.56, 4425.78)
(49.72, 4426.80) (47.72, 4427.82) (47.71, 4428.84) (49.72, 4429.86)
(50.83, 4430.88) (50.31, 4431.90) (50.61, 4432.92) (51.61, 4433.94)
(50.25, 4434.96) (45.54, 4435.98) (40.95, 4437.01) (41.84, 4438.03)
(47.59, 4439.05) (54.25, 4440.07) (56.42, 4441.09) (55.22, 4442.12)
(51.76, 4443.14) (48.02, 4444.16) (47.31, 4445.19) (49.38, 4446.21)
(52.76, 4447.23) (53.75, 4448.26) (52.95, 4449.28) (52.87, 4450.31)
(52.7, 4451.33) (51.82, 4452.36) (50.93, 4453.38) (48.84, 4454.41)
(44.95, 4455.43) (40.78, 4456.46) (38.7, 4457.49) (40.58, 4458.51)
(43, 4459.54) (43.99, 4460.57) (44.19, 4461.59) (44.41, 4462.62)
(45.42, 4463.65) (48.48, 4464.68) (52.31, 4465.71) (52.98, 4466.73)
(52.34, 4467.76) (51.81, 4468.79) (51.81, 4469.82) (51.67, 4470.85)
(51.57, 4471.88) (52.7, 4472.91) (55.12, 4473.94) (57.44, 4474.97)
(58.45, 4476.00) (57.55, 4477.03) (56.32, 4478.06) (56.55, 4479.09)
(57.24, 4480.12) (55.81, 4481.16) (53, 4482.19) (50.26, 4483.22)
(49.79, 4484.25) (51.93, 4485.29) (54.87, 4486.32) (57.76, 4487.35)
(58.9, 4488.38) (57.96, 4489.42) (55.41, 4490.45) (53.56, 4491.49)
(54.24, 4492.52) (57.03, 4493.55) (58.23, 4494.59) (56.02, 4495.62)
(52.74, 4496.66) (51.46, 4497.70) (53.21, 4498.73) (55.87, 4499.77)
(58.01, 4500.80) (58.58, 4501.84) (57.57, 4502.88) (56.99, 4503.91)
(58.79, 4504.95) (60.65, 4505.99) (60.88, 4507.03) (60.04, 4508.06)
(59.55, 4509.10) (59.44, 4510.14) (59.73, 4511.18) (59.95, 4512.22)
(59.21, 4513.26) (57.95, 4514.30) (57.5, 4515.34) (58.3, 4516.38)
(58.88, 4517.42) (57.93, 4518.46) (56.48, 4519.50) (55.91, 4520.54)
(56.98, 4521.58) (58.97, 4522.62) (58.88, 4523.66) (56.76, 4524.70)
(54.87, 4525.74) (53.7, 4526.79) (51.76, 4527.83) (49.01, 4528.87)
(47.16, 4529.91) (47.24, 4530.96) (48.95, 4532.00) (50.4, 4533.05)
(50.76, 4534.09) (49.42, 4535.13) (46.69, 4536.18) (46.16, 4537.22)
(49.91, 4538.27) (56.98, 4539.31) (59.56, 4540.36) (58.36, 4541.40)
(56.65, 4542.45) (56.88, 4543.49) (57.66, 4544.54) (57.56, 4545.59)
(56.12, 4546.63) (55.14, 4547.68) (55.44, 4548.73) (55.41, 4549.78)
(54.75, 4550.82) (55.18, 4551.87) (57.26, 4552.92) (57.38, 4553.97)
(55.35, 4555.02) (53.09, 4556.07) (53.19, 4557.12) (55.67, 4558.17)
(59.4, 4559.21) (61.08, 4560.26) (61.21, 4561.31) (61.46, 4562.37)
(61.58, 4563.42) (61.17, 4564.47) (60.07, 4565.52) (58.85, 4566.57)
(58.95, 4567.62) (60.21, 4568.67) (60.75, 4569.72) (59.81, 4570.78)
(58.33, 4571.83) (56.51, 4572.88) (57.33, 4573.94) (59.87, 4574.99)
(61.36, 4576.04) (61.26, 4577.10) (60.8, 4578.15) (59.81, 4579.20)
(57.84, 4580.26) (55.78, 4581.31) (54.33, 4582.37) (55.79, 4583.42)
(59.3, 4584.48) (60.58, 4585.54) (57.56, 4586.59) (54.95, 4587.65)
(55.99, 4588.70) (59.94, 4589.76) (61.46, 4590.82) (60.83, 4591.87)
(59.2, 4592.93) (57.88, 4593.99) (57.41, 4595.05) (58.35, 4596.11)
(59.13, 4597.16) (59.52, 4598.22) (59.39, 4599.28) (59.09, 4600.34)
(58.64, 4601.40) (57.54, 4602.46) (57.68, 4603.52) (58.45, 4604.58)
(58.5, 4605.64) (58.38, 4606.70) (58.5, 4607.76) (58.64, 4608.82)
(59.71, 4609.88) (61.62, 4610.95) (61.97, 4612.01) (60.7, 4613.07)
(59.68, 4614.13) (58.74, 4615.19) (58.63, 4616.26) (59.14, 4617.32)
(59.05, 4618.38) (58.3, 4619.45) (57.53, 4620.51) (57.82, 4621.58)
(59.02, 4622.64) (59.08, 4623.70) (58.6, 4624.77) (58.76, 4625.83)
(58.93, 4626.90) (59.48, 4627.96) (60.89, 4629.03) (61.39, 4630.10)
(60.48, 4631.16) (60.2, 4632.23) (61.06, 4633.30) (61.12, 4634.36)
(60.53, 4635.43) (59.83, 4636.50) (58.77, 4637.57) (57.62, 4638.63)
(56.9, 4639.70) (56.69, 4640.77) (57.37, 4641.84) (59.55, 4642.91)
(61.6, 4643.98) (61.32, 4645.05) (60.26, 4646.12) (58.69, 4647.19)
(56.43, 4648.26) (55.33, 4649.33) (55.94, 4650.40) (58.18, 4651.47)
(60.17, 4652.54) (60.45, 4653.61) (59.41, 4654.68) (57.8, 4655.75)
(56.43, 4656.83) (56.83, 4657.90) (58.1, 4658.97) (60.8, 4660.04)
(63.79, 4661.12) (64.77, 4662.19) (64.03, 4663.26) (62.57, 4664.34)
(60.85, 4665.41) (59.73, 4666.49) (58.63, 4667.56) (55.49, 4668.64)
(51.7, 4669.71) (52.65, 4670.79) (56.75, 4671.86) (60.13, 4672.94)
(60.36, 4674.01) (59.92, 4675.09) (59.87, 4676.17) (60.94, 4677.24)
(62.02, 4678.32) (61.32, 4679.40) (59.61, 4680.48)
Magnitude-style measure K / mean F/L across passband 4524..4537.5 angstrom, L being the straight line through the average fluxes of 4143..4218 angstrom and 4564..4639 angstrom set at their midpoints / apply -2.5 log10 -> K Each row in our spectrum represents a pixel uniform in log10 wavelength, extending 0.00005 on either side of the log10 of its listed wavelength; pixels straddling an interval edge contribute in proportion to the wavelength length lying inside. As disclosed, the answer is 0.11 mag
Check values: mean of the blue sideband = 39.7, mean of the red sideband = 59.1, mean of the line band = 50.4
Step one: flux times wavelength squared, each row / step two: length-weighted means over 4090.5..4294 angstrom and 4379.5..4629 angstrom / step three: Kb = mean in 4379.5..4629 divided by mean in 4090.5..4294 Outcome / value 1.59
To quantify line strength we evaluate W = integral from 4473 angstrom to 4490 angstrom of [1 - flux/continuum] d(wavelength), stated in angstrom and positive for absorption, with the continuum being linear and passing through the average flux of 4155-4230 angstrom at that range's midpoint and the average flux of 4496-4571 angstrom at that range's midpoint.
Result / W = -0.6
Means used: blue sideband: 39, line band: 55.5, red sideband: 56.3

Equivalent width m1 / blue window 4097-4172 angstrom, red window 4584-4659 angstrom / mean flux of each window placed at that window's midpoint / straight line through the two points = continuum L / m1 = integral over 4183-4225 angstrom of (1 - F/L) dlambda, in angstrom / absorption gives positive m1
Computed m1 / 3.1 angstrom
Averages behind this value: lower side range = 40.2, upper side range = 58.9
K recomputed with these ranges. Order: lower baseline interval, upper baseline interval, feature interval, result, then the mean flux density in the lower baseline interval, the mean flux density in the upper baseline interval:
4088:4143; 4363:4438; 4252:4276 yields 0.21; 41.2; 46.2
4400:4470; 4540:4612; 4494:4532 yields -0.05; 47.9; 58.3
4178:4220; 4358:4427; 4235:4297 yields 0.12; 39.7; 46.1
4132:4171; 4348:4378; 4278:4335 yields 0.23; 39.7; 48.5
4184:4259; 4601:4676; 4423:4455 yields -0.03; 37.6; 59.1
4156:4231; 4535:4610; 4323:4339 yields 0.05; 38.8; 57.7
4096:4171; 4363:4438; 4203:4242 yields 0.14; 40.2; 46.2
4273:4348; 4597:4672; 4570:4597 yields -0.05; 38.2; 59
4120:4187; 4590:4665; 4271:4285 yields 0.26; 40.2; 59.3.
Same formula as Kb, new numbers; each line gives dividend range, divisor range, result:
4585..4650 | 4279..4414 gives 1.58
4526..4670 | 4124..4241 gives 1.81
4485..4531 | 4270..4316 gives 1.86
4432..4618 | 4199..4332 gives 1.69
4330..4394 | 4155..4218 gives 1.24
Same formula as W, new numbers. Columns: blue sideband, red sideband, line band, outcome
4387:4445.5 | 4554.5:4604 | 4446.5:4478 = 0.3 angstrom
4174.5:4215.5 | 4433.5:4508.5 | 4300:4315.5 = 5.8 angstrom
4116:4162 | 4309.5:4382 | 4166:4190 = 0.8 angstrom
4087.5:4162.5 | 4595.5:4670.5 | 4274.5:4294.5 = 4.1 angstrom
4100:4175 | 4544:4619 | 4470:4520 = -1.4 angstrom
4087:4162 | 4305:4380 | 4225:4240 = 4.0 angstrom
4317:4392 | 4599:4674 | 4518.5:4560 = -0.1 angstrom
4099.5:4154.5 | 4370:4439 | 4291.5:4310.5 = 5.2 angstrom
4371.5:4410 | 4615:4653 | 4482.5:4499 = -1.7 angstrom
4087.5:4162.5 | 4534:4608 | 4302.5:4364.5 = 8.4 angstrom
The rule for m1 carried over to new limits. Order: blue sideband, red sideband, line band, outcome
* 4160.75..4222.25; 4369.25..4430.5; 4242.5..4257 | 1.16 angstrom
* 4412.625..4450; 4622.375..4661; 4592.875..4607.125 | -0.31 angstrom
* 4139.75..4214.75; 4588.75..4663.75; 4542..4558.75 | 0.04 angstrom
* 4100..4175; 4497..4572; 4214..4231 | 3.44 angstrom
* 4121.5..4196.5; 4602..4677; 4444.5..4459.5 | 0.98 angstrom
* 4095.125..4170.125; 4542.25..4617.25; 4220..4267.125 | 8.90 angstrom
